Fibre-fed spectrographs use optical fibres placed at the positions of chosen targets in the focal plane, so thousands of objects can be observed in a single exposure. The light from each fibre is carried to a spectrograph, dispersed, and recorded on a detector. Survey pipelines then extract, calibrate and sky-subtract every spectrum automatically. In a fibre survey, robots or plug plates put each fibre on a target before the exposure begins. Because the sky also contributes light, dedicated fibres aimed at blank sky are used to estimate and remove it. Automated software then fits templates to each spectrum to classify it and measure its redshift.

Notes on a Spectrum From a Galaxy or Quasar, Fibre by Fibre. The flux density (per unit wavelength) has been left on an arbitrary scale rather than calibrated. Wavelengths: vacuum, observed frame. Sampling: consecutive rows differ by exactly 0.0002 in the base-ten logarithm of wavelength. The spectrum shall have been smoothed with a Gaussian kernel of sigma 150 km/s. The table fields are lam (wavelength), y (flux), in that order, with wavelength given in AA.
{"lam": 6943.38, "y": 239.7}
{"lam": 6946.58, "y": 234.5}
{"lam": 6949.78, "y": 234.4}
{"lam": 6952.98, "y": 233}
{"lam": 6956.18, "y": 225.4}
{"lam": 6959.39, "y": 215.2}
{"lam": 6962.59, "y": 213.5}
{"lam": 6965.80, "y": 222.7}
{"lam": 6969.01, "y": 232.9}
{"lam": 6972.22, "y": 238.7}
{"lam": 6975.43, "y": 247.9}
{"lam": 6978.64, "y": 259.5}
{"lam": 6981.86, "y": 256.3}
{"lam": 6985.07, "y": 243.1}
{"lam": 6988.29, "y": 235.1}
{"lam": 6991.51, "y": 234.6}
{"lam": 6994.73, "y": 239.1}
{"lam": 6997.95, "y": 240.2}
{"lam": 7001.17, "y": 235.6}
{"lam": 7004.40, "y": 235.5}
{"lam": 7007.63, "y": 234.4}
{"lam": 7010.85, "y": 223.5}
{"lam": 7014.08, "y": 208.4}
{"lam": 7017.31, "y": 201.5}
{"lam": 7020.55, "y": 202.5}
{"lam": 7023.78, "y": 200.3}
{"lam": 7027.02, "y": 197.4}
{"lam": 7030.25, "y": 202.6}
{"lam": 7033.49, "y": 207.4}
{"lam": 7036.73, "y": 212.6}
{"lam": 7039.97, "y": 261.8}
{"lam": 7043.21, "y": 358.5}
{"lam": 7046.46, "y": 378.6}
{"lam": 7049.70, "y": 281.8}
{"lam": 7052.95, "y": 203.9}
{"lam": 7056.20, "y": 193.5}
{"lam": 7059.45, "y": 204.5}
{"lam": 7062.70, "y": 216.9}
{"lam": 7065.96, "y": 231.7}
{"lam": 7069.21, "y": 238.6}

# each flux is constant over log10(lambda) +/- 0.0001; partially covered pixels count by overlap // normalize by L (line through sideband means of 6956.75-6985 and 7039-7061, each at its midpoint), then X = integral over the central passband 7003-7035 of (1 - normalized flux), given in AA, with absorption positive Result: 5.6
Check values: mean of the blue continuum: 236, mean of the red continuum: 269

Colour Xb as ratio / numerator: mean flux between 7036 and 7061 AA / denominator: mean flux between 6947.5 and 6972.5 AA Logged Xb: 1.16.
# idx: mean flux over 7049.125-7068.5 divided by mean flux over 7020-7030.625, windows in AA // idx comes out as 1.10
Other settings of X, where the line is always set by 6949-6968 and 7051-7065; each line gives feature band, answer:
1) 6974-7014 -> -3.9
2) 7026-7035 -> 0.4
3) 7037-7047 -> -4.8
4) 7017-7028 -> 0.7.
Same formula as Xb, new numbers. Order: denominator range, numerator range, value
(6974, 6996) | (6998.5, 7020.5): 0.91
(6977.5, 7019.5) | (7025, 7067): 1.04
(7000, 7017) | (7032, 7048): 1.26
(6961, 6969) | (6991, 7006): 1.07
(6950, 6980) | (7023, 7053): 1.10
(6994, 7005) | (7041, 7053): 1.33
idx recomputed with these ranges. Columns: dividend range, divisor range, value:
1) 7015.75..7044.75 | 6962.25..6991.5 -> 0.95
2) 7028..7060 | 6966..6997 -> 1.04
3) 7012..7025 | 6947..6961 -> 0.90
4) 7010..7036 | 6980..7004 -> 0.85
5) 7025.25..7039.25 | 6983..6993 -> 0.87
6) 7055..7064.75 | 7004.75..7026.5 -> 0.97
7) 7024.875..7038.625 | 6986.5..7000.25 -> 0.87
